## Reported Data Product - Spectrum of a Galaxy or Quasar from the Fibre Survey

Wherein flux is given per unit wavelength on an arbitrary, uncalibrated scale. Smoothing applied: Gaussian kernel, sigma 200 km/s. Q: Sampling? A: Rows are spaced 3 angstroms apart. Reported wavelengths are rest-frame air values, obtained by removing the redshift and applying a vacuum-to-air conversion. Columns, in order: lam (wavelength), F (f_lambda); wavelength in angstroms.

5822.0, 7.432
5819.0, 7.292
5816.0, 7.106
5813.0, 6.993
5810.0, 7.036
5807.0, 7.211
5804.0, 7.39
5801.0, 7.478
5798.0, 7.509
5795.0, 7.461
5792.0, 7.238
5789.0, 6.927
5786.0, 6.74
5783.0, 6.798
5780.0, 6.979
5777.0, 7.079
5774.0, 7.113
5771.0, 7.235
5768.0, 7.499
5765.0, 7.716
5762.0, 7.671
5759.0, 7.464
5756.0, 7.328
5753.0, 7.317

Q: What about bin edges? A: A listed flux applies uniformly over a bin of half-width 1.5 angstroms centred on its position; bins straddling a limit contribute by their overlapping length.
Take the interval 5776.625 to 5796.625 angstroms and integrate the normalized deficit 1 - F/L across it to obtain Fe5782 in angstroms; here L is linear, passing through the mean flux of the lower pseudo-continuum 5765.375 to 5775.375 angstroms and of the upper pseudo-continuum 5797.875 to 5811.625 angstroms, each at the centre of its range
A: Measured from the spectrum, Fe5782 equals 0.78 angstroms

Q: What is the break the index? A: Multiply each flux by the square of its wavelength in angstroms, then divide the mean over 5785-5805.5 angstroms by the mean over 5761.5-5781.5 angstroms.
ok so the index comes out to 1.0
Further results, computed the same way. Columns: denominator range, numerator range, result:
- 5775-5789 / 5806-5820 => 1.04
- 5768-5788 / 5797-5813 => 1.05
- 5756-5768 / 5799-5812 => 0.98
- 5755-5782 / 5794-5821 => 1.01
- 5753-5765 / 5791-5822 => 0.99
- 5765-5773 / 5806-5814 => 0.97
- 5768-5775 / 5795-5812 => 1.02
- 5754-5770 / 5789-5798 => 0.98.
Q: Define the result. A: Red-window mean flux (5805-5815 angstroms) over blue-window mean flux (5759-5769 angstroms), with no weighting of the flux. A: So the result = 0.93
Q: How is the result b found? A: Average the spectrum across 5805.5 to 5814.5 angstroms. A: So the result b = 7.08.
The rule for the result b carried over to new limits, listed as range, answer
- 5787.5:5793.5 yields 7.08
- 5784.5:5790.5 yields 6.83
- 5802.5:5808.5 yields 7.3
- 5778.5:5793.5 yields 6.94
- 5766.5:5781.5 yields 7.18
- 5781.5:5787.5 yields 6.77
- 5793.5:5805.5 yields 7.46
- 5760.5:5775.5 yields 7.45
